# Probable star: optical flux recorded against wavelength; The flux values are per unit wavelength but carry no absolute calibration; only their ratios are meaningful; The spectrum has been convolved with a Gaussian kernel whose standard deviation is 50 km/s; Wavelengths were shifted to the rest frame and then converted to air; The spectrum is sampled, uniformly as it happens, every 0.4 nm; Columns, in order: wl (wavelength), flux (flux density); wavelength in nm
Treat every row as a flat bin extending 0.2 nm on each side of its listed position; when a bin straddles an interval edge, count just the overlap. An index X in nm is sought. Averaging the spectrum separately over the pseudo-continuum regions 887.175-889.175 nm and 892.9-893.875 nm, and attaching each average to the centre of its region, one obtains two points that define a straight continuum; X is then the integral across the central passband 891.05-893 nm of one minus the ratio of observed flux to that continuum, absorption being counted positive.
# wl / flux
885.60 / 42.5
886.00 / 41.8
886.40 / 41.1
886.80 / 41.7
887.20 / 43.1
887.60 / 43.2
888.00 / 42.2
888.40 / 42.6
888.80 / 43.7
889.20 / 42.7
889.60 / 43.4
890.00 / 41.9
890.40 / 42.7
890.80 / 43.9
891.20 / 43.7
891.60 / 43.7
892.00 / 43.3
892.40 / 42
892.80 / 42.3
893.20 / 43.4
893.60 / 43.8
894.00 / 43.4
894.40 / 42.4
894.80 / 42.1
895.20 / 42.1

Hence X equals 0.01 nm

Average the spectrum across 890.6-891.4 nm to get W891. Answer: 43.8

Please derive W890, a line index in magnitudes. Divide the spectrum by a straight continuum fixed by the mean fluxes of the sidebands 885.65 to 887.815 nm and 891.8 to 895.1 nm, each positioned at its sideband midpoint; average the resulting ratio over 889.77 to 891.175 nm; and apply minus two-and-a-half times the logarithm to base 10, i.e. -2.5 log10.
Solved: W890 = -0.01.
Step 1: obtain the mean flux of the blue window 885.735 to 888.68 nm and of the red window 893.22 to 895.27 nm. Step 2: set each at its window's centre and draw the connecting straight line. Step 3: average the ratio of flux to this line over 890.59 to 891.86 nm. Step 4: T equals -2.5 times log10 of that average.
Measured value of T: -0.03 mag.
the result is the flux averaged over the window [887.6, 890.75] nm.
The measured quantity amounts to 42.8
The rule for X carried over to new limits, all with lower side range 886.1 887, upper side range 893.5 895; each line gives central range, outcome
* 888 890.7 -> -0.06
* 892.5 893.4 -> 0.00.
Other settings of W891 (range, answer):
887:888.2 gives 42.8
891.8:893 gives 42.5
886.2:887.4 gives 42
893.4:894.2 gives 43.6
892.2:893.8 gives 42.9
